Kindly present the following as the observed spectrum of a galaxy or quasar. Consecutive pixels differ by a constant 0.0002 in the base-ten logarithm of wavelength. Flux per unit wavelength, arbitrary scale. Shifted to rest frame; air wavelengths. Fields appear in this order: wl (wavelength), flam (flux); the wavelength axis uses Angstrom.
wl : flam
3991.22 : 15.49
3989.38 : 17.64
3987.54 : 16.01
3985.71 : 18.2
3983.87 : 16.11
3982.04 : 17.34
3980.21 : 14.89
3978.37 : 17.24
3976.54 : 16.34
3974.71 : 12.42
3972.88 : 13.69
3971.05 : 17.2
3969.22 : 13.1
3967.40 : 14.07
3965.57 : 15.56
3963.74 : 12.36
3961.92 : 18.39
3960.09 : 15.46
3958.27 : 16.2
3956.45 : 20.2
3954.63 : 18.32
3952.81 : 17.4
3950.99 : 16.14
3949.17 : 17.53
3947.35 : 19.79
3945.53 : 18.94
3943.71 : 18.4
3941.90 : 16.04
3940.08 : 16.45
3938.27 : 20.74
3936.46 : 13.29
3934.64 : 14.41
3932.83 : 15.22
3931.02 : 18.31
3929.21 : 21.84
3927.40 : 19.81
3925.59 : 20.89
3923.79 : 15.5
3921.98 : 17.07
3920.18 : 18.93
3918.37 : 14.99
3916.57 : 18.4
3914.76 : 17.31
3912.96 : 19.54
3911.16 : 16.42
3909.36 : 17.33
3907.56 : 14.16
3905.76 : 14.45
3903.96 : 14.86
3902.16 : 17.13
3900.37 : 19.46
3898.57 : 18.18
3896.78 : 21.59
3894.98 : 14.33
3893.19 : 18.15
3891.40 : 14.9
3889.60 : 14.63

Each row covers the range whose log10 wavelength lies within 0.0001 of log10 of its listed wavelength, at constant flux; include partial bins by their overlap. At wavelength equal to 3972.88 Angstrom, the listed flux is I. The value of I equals 13.69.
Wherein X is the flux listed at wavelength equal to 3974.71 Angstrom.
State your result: 12.42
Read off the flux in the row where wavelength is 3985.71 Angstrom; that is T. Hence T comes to 18.2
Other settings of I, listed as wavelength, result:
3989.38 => 17.64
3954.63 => 18.32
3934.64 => 14.41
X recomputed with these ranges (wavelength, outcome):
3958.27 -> 16.2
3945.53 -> 18.94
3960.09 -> 15.46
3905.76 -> 14.45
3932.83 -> 15.22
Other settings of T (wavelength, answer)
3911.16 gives 16.42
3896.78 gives 21.59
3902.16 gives 17.13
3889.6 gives 14.63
